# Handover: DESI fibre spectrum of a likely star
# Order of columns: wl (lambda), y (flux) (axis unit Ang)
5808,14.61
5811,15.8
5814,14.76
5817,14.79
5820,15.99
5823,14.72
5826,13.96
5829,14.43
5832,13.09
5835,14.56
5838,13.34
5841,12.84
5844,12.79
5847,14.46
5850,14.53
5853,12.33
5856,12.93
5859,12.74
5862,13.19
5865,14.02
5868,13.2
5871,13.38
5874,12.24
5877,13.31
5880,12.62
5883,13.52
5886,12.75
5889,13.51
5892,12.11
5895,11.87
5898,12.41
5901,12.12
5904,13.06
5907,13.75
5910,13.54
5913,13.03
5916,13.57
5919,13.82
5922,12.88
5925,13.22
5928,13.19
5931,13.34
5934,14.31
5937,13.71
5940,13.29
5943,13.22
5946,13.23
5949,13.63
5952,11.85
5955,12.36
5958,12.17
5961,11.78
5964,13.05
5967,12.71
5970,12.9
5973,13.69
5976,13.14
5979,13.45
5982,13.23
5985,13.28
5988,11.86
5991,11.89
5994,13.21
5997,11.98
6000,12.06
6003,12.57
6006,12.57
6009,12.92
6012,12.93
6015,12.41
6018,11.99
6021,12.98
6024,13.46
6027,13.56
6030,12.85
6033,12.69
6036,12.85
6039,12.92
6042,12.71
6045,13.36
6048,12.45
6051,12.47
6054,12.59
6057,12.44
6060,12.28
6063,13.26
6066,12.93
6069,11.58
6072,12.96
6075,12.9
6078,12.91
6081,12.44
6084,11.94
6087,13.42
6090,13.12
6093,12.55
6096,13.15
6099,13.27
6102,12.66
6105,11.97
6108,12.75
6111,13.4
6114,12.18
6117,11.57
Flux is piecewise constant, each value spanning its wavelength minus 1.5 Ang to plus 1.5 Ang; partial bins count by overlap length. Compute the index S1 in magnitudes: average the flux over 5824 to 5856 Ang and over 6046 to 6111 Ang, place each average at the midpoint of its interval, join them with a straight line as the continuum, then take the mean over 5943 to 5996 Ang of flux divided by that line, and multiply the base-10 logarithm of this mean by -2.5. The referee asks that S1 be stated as 0.027 mag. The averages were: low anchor 13.6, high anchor 12.7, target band 12.8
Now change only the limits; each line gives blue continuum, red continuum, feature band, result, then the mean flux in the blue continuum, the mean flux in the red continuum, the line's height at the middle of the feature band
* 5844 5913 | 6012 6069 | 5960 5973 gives 0.011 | 13.1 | 12.8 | 12.9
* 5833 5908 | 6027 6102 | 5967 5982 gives -0.026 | 13.1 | 12.8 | 12.9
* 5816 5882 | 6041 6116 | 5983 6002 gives 0.054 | 13.6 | 12.7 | 13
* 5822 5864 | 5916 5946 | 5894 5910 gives 0.060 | 13.6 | 13.4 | 13.5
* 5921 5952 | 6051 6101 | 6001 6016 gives 0.030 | 13.3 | 12.7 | 13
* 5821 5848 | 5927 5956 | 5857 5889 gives 0.040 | 13.8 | 13.2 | 13.6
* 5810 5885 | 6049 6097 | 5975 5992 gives 0.022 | 13.7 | 12.7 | 13.1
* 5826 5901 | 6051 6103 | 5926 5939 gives -0.048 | 13.2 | 12.7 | 13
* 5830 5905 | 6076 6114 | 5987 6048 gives 0.016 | 13.1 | 12.8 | 12.9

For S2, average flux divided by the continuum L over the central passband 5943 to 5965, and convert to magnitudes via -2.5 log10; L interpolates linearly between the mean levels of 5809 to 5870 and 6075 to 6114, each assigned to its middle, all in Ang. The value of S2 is 0.066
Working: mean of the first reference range 13.9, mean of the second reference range 12.8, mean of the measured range 12.6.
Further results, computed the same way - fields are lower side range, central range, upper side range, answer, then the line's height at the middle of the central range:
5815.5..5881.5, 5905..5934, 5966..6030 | -0.02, 13.2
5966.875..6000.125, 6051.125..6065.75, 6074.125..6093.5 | 0.01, 12.8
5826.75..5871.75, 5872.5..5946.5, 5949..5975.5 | -0.01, 13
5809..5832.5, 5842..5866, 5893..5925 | 0.06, 14.1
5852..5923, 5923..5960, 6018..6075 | -0.01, 12.9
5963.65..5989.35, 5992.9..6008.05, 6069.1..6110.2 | 0.04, 13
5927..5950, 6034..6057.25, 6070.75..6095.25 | 0.02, 13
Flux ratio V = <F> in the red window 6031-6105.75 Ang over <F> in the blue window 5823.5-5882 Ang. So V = 0.95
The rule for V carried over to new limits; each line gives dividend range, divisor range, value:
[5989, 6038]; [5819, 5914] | 0.95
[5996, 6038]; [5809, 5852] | 0.89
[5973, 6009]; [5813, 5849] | 0.90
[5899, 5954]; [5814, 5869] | 0.96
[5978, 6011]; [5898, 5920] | 0.96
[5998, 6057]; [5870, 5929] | 0.98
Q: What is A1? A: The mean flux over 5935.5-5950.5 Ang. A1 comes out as 13.4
